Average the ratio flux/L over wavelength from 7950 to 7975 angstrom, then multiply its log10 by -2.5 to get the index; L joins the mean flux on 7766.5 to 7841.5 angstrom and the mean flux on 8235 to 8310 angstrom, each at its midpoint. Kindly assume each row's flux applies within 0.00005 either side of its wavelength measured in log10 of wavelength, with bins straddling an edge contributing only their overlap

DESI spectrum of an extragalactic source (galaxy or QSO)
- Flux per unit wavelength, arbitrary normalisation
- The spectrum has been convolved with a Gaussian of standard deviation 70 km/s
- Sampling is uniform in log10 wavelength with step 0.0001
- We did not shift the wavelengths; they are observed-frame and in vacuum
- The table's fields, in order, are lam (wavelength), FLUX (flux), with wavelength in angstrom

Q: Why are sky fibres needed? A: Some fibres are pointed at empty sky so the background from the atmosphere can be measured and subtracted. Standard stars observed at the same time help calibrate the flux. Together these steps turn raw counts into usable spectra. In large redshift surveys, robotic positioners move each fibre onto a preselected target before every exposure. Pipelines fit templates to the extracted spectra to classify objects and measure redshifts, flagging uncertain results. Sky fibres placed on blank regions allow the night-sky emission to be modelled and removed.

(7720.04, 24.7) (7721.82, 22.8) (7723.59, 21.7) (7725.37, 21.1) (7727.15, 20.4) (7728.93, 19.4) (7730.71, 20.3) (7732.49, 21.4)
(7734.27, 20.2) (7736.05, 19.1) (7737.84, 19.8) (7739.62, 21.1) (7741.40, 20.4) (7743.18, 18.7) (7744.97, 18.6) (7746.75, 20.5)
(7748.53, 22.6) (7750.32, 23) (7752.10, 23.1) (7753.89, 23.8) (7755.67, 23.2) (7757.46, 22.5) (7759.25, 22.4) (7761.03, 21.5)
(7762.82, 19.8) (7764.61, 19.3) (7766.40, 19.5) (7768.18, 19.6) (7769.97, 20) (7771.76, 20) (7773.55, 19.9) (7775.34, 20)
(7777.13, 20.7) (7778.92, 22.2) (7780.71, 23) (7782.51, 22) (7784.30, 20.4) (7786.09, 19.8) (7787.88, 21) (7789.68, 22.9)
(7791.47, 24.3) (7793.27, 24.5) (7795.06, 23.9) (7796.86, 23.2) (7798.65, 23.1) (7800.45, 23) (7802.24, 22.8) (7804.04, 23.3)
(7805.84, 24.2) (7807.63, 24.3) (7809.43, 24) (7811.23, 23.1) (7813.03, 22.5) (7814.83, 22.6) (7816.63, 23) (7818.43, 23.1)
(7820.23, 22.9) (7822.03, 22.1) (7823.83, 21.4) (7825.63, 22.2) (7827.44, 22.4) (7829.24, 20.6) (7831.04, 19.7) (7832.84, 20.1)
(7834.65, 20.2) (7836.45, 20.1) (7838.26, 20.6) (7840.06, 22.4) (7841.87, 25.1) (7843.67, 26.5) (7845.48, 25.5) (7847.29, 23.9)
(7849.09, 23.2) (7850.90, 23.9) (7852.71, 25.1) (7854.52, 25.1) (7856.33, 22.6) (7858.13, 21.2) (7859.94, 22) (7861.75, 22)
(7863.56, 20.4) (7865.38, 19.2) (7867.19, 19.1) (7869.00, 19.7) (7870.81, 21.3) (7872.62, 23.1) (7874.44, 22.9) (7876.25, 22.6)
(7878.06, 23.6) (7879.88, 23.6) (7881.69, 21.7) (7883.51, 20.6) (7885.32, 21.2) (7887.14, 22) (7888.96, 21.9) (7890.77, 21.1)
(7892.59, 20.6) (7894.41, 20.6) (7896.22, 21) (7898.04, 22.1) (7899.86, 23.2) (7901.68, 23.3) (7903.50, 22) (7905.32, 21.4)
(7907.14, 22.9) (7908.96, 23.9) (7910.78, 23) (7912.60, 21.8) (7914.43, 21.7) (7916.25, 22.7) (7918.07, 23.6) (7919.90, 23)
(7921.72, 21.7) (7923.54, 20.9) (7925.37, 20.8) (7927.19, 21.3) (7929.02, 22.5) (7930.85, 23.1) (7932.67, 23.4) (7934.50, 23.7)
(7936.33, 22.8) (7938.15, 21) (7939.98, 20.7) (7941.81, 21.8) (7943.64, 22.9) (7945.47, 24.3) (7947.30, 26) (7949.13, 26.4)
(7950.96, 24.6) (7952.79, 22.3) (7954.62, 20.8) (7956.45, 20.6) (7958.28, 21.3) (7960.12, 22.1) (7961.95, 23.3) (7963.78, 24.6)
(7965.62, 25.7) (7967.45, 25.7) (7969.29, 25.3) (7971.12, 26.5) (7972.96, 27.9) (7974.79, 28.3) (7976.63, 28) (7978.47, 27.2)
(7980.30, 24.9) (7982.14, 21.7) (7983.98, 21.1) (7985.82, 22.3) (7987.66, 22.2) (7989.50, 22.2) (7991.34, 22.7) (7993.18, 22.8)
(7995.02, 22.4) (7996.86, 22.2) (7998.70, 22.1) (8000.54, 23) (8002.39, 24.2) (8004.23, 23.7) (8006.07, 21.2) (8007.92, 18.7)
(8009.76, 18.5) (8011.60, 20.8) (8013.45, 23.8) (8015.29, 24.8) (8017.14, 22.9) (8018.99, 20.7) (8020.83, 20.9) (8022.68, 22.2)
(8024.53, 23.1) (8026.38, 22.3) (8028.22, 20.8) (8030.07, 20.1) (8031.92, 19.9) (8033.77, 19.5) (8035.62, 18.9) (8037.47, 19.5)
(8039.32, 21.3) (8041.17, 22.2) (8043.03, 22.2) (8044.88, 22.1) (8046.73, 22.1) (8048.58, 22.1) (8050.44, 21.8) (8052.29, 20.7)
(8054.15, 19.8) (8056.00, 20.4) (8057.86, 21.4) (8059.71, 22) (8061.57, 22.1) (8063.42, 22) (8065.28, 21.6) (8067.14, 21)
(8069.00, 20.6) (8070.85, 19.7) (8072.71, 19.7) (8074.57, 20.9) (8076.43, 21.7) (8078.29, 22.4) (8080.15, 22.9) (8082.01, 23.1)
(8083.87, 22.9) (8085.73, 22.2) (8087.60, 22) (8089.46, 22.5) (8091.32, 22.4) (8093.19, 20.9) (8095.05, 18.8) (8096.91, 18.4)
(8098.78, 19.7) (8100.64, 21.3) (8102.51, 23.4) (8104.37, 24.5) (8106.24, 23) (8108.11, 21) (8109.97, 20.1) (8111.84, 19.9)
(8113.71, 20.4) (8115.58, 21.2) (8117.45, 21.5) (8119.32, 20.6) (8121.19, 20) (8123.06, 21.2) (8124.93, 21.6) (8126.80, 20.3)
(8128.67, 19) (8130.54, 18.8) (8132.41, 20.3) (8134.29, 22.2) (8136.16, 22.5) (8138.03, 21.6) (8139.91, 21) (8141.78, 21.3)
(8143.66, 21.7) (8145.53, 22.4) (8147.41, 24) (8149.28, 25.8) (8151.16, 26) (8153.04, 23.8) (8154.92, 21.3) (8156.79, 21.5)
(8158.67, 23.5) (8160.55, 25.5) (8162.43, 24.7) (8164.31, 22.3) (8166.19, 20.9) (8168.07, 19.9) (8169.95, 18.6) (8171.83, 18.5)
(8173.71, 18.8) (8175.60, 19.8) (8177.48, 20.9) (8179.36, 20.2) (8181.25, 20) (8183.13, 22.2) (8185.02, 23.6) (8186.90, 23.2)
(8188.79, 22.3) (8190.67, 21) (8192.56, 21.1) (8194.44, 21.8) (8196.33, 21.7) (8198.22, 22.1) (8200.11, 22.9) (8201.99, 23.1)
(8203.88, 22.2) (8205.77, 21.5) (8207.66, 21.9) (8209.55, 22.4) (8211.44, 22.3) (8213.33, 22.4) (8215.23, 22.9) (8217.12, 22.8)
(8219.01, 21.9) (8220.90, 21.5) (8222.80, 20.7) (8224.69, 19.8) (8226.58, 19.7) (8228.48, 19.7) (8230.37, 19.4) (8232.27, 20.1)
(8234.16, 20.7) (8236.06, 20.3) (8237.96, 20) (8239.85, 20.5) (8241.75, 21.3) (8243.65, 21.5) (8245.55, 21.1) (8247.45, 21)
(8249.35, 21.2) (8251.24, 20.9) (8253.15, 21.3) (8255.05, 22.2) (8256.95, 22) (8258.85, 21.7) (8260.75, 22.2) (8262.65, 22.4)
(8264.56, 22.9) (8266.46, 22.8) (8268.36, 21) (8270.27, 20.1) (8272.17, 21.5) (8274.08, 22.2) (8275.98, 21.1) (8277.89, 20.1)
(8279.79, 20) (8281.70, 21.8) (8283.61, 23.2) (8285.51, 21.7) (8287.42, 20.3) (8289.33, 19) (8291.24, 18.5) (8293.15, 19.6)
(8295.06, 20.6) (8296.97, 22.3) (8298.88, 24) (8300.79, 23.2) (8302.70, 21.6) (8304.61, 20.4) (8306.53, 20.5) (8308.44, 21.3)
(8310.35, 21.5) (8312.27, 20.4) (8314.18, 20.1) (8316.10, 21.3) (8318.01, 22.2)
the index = -0.11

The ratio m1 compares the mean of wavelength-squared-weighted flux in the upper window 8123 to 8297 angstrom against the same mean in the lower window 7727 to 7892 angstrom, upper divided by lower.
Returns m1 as 1.1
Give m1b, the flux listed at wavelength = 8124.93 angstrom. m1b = 21.6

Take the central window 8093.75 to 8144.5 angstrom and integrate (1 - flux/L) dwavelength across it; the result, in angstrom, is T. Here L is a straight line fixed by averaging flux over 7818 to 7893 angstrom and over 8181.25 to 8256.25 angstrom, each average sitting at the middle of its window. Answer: 1.67 angstrom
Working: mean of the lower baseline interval 22.1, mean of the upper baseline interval 21.5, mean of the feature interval 20.9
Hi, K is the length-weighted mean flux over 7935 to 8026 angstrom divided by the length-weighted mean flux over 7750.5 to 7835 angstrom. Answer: 1.05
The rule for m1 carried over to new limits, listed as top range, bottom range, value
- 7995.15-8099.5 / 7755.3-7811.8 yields 1.04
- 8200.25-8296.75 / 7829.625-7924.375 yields 1.05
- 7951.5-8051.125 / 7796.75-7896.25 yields 1.05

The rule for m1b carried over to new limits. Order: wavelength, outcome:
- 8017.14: 22.9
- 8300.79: 23.2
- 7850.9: 23.9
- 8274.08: 22.2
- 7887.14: 22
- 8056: 20.4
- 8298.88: 24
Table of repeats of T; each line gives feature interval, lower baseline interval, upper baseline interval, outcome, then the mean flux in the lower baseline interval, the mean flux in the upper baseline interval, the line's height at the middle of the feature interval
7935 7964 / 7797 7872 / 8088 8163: -0.9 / 22.4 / 21.7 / 22.2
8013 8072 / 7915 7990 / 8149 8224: 3.9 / 23.4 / 21.9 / 22.9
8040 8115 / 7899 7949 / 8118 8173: 1.9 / 22.6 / 21.7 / 22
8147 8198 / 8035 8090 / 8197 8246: -1.3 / 21.5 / 21.3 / 21.4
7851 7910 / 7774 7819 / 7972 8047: 1.4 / 22.6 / 22.4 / 22.5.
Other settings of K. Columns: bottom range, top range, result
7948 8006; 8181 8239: 0.91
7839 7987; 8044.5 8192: 0.94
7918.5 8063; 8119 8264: 0.96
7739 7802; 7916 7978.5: 1.09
